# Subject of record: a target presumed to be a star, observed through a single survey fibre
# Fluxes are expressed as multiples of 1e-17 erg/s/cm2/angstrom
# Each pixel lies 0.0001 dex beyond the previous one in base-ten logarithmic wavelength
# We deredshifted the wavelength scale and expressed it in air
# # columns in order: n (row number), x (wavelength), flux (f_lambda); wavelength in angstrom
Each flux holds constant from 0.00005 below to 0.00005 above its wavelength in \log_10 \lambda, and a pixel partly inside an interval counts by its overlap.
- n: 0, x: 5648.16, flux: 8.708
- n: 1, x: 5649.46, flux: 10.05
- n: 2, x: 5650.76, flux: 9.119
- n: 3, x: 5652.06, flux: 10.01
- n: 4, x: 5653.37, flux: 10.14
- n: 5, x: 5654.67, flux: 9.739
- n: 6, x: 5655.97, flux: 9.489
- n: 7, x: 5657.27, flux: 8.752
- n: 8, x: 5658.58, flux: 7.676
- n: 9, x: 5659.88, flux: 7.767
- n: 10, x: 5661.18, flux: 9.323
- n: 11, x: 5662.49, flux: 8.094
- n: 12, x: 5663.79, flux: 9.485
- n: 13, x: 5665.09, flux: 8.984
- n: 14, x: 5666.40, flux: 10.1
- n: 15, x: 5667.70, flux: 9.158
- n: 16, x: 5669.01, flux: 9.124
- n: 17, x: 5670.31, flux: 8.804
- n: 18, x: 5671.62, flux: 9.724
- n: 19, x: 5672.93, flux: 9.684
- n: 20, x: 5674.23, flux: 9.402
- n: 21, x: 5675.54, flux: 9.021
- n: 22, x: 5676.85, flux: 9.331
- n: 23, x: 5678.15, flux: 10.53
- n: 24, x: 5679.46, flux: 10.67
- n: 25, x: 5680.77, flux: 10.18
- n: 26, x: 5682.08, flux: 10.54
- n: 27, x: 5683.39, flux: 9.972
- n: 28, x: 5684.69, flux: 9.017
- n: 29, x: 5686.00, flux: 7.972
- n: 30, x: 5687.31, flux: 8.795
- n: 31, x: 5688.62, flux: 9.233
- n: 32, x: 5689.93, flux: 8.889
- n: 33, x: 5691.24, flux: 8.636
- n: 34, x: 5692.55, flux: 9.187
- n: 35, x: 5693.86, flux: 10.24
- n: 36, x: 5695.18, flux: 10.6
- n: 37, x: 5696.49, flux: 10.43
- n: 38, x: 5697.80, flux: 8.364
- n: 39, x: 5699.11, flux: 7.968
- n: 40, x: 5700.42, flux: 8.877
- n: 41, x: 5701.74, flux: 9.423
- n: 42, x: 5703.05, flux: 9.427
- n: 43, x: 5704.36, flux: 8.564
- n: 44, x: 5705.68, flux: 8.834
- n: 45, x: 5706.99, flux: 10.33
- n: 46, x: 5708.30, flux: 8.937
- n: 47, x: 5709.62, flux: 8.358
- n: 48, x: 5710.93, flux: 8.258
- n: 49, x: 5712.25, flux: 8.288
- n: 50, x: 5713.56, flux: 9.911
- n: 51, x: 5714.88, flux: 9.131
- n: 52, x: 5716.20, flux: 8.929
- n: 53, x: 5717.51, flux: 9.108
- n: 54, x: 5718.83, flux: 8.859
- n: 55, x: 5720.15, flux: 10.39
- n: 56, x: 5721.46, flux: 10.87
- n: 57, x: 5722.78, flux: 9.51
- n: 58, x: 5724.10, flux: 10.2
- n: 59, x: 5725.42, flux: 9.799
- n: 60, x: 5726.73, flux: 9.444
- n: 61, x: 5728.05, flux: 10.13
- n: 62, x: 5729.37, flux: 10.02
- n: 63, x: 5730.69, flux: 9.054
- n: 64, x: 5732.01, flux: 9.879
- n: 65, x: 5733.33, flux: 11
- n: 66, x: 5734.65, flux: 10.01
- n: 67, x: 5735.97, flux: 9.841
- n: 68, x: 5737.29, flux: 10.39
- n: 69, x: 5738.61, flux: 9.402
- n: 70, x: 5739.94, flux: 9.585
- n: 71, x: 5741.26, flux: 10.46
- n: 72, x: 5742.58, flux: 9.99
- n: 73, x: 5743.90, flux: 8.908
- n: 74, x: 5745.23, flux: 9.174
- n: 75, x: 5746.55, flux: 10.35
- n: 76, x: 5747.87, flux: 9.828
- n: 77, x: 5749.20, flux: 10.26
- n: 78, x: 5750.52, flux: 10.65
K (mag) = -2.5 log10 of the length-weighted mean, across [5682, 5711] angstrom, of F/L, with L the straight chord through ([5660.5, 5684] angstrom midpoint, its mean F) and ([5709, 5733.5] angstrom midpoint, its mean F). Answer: 0.04 mag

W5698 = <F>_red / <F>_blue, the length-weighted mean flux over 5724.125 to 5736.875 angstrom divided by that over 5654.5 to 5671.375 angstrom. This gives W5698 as 1.11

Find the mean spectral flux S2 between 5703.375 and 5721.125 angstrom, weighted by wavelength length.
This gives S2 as 9.11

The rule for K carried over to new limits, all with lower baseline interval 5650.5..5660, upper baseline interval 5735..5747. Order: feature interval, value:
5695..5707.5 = 0.03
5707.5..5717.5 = 0.08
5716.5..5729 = -0.02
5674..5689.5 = -0.02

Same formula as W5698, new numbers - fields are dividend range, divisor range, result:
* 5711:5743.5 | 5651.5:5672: 1.06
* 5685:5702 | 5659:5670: 1.01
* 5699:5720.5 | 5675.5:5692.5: 0.96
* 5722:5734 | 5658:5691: 1.07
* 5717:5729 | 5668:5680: 1.03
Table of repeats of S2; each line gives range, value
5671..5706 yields 9.39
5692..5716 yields 9.17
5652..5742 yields 9.42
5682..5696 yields 9.34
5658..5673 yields 8.97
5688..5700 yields 9.28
